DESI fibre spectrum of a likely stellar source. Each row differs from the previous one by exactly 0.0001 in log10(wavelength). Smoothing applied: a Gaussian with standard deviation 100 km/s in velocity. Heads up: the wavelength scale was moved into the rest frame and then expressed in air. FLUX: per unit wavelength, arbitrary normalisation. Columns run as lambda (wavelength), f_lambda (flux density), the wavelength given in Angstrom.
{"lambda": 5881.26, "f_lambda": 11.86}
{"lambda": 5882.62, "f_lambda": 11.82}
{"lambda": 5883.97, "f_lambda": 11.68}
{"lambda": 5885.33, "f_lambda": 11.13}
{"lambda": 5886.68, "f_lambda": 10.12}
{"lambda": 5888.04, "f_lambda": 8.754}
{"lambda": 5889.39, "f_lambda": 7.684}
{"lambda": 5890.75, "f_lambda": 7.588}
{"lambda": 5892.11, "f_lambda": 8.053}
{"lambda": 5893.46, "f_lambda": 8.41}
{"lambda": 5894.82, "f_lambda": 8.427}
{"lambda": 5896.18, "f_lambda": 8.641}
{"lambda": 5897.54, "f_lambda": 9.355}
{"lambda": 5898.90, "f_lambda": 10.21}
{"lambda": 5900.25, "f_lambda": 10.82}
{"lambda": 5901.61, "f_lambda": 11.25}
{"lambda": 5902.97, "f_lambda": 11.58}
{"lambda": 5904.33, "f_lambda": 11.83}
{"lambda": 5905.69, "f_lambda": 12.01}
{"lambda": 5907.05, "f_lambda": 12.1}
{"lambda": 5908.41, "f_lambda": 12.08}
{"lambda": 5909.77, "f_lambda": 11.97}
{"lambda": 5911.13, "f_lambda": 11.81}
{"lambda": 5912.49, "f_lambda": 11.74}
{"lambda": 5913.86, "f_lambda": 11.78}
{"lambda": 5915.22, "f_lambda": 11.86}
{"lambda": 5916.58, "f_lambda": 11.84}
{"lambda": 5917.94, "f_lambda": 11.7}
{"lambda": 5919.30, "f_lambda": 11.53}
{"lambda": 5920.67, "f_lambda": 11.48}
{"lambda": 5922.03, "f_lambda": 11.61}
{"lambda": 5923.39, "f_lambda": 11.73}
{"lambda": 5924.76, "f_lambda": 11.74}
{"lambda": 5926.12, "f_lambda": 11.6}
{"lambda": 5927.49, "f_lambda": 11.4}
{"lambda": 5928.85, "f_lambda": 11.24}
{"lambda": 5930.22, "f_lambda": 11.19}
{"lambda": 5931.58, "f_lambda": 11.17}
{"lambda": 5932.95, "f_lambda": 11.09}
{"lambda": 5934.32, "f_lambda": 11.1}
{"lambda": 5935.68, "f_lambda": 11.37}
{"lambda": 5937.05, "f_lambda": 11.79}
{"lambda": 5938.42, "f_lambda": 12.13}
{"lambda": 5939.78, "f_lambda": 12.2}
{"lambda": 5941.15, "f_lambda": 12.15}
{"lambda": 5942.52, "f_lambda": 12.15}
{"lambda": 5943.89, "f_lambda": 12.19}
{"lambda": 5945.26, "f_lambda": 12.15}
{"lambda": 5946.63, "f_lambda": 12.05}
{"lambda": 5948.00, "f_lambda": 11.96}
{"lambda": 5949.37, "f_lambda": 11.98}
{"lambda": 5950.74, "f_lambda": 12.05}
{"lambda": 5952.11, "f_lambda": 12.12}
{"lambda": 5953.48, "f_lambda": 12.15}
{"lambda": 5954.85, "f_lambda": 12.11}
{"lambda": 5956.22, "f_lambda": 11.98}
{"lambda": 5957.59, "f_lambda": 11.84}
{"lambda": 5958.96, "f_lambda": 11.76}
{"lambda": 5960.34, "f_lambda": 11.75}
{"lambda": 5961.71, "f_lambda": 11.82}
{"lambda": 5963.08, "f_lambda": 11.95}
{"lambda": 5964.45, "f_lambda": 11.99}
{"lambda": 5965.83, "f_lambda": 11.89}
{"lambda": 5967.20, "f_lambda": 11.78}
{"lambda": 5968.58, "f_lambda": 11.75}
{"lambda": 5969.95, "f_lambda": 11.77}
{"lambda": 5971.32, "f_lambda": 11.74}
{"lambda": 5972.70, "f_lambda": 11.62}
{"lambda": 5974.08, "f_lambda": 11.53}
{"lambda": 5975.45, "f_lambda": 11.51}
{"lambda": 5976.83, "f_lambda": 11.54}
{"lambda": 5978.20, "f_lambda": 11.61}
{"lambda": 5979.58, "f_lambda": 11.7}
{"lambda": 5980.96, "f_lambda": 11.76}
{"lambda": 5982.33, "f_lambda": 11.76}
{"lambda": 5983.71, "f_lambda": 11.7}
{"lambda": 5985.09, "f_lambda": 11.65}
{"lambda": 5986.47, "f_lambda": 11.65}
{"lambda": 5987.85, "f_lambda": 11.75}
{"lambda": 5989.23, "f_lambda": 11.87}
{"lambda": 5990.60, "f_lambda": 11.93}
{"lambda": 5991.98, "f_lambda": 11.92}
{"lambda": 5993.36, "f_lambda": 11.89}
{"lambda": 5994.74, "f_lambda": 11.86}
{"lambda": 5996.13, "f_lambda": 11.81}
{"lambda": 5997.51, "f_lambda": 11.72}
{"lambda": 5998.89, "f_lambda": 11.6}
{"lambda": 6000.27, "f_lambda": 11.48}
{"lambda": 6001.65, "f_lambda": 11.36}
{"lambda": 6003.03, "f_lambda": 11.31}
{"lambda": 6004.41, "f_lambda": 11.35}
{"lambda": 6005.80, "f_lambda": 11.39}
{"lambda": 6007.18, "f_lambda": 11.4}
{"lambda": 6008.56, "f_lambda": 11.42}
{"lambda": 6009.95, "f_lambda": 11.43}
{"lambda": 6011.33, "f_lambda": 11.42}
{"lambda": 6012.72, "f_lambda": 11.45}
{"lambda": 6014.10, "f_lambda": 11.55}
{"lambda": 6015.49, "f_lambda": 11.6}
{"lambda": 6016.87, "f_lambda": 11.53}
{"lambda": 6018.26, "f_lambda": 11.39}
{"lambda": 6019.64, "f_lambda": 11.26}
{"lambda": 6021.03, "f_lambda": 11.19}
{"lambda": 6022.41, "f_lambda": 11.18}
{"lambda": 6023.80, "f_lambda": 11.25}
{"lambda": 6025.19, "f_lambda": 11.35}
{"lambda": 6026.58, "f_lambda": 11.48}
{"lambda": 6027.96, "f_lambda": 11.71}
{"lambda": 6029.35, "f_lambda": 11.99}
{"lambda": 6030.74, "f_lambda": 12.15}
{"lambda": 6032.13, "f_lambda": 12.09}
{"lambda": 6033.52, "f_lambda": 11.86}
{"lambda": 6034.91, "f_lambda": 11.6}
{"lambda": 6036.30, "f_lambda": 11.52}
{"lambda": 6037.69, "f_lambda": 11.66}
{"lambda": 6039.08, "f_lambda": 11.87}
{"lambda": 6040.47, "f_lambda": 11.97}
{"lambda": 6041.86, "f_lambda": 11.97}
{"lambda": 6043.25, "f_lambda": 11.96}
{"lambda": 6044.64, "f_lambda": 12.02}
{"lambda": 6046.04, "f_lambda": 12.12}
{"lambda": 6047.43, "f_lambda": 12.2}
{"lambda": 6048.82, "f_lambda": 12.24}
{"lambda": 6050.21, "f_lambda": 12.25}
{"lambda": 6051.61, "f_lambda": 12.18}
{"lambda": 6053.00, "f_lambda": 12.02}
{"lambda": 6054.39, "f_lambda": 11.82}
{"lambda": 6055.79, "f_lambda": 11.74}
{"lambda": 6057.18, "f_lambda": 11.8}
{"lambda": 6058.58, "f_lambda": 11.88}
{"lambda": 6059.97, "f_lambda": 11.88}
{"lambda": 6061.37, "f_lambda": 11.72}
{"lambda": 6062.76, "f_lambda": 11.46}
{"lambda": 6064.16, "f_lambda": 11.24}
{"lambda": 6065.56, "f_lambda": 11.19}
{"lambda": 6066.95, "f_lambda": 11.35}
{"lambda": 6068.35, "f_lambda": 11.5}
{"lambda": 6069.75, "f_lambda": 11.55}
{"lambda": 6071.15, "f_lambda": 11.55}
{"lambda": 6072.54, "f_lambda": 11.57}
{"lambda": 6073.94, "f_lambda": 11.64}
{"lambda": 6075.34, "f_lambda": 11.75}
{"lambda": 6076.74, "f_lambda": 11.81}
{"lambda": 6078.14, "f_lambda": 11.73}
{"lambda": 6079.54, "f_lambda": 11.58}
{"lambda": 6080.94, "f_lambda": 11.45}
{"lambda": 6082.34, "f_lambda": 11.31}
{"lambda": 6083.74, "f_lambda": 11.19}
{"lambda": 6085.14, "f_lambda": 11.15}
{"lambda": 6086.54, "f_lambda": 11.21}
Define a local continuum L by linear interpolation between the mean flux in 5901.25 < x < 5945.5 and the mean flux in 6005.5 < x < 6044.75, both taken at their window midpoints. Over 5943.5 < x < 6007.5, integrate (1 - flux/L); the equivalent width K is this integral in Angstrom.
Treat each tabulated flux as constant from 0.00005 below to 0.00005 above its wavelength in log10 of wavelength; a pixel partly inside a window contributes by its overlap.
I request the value -0.6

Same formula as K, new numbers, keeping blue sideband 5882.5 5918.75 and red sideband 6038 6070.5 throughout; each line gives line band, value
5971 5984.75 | -0.5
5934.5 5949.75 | -1.5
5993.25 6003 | -0.2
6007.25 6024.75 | 0.2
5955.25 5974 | -1.2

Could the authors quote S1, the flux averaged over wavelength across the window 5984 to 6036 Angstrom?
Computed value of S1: 11.6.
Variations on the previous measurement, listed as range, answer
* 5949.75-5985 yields 11.8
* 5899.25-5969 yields 11.8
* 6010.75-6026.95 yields 11.4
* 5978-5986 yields 11.7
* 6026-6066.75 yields 11.8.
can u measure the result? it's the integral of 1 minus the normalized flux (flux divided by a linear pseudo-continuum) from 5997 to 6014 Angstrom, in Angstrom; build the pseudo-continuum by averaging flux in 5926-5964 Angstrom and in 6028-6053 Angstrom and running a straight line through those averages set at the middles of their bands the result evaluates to 0.67 Angstrom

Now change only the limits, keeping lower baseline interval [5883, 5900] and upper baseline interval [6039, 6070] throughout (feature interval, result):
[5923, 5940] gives -2.76 Angstrom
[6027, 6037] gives -0.32 Angstrom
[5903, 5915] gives -2.97 Angstrom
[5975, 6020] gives -2.77 Angstrom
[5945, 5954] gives -1.67 Angstrom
